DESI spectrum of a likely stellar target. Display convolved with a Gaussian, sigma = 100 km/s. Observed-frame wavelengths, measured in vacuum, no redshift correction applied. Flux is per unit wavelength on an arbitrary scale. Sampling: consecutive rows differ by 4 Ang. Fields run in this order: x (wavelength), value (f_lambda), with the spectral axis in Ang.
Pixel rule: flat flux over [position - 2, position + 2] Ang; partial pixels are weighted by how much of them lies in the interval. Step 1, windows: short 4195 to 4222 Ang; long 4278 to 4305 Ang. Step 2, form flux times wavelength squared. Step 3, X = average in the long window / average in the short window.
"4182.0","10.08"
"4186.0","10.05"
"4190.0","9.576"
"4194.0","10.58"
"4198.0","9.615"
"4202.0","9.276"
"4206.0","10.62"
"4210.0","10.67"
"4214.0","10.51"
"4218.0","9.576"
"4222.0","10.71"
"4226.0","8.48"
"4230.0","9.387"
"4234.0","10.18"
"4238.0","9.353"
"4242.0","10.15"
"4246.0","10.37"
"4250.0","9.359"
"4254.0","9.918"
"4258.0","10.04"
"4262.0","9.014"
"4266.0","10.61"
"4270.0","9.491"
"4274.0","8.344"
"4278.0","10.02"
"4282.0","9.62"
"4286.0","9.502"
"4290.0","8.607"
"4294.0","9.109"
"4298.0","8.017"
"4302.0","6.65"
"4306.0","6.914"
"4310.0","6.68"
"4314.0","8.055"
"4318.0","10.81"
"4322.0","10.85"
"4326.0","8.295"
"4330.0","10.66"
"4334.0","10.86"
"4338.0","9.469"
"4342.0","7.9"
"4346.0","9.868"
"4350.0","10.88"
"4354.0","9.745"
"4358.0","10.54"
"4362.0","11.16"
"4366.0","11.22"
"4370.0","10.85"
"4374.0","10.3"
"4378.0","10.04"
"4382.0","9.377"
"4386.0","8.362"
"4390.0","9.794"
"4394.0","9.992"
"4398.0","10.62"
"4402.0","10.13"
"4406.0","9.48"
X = 0.9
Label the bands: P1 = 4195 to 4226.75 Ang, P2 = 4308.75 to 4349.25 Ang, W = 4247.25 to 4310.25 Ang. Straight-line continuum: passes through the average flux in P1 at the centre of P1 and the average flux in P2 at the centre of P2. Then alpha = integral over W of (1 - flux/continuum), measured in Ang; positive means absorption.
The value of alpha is 4.8 Ang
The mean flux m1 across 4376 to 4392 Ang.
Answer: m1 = 9.39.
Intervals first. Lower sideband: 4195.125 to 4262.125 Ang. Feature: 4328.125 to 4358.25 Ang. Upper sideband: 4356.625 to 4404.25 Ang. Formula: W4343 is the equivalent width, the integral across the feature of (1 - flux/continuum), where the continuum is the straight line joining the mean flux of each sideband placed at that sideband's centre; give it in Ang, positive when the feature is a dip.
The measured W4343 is 0.5 Ang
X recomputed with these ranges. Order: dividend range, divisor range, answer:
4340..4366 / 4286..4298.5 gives 1.18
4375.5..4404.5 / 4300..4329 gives 1.20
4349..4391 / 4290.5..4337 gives 1.19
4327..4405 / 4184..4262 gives 1.09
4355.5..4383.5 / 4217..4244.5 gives 1.15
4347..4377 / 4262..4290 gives 1.17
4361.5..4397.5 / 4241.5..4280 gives 1.10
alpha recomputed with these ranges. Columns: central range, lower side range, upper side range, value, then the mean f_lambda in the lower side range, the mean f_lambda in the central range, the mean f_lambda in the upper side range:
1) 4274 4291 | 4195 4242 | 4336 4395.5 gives 0.96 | 9.88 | 9.36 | 9.97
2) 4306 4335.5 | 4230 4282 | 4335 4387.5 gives 1.90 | 9.72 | 9.26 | 10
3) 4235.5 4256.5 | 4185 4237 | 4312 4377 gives 0.27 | 9.93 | 9.84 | 10.1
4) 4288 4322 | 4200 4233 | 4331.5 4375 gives 6.27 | 9.91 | 8.27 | 10.3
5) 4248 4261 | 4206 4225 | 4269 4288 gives 0.02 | 10.3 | 9.71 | 9.39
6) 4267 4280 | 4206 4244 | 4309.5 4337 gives 0.51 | 9.93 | 9.39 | 9.61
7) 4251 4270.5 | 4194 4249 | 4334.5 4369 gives 0.35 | 9.93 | 9.82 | 10.2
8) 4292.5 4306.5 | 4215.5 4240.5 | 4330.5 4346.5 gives 2.78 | 9.64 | 7.7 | 9.6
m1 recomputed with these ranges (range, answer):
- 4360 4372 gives 11.1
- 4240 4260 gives 9.97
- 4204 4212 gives 10.6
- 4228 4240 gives 9.64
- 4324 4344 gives 9.44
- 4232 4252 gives 9.88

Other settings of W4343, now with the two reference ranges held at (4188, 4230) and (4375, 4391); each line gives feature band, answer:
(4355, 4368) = -1.9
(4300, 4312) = 3.6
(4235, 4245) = 0.0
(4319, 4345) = -0.4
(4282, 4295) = 0.7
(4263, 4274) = 0.1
